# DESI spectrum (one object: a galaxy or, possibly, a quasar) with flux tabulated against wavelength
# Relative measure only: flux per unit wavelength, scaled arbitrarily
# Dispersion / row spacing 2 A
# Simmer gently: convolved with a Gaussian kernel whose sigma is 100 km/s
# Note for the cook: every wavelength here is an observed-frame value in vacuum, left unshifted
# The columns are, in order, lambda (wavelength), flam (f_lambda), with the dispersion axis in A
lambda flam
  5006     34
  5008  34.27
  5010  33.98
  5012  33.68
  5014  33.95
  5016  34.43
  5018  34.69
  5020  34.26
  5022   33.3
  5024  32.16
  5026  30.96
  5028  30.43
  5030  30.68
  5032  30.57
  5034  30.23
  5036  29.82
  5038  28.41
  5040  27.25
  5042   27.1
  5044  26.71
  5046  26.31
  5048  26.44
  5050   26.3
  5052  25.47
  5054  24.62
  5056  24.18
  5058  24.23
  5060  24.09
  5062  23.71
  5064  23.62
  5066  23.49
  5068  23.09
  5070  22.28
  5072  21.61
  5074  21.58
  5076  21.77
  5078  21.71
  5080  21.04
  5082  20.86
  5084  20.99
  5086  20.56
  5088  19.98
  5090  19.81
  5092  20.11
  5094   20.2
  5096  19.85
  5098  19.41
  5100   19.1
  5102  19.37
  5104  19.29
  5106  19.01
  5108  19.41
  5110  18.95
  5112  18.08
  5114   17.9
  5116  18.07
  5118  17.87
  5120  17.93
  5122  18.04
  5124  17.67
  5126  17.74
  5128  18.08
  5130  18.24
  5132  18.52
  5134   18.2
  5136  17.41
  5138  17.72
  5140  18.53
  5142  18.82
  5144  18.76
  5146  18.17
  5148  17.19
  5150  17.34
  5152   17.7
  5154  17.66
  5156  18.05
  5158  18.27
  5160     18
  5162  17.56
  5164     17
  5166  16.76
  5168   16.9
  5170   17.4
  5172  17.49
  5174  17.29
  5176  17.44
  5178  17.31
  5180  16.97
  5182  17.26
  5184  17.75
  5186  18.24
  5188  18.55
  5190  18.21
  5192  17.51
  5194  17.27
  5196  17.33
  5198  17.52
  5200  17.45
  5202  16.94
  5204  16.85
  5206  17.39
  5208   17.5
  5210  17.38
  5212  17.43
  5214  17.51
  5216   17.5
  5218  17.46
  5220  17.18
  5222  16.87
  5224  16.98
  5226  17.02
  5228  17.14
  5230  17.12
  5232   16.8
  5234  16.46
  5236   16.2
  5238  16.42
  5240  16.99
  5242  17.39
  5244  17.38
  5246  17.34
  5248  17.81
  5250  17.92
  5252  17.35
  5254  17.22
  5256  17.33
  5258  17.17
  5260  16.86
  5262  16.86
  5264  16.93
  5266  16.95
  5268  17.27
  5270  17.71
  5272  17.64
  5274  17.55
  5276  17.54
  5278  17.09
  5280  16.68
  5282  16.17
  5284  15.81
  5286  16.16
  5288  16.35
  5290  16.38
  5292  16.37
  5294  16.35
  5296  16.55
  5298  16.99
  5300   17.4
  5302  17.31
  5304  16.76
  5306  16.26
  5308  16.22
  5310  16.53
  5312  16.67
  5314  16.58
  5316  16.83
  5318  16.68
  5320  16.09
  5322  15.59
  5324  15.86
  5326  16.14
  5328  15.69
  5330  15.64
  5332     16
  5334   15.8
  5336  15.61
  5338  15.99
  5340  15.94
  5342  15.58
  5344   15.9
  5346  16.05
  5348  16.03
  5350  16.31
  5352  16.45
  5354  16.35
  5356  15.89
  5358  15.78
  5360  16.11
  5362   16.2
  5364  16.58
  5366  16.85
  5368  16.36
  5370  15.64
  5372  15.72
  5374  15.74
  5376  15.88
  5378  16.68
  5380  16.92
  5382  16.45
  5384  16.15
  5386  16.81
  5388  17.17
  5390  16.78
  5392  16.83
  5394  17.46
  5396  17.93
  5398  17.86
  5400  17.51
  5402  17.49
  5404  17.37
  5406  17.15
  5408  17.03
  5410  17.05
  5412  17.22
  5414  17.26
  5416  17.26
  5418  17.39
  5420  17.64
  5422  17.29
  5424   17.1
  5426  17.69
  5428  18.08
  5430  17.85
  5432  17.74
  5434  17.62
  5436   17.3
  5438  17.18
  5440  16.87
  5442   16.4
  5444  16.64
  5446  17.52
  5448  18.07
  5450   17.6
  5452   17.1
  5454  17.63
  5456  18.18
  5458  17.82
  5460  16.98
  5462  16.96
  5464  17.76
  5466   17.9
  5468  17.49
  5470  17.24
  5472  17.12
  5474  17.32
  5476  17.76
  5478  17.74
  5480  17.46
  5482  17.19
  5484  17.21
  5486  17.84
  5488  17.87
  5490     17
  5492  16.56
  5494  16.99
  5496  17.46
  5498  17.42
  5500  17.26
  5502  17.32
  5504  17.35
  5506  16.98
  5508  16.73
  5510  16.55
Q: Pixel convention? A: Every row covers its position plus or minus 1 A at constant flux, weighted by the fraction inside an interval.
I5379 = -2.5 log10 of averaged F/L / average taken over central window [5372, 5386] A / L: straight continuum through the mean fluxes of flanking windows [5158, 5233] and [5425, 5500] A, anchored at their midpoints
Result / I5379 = 0.071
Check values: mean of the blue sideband 17.4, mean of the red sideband 17.4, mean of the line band 16.3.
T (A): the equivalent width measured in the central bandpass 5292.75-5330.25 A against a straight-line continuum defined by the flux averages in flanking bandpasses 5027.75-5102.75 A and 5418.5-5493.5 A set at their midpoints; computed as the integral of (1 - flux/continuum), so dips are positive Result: 6.3 A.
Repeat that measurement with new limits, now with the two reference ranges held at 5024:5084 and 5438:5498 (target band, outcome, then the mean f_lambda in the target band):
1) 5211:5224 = 2.91 A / 17.3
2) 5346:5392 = 7.12 A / 16.3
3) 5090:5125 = 8.00 A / 18.9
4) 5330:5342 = 2.49 A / 15.8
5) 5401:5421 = 1.30 A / 17.3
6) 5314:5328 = 2.81 A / 16.2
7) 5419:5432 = 0.42 A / 17.6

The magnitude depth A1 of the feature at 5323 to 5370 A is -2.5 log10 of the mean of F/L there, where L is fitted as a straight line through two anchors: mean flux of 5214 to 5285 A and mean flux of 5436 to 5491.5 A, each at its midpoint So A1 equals 0.08 mag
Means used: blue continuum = 17.1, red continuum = 17.4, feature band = 16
